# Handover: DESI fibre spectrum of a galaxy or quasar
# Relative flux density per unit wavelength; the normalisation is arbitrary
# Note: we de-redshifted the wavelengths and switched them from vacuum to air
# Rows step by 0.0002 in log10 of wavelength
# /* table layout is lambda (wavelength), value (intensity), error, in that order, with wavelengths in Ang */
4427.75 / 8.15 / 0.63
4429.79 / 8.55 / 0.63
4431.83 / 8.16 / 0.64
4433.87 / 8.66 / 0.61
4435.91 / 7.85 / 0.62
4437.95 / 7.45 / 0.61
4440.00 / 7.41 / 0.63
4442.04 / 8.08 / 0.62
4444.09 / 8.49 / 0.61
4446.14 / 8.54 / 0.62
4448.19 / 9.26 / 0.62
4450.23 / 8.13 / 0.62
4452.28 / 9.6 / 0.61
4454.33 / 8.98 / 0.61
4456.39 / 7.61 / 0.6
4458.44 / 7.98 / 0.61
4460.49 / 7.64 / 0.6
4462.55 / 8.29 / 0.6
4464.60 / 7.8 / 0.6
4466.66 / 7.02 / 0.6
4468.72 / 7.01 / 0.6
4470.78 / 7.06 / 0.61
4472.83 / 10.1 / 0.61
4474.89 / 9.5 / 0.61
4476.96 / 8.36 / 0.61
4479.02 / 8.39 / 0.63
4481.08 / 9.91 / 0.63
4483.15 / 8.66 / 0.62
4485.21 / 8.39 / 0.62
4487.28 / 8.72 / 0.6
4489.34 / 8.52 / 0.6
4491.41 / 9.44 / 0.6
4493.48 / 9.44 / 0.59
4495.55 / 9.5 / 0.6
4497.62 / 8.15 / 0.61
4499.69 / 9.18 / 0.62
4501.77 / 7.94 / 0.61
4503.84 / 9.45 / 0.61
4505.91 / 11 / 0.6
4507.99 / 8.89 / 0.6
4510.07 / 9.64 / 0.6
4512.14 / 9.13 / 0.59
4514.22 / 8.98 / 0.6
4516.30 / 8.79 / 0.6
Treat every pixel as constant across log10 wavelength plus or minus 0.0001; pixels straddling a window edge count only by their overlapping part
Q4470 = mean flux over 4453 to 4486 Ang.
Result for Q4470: 8.31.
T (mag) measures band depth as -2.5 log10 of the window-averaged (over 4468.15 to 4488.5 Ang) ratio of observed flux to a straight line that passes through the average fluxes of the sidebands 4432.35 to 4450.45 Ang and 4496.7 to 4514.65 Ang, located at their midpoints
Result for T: 0.01 mag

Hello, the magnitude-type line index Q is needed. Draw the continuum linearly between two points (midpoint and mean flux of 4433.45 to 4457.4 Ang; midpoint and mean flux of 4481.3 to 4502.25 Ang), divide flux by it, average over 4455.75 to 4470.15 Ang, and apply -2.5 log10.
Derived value 0.12 mag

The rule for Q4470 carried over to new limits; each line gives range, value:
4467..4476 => 8.31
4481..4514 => 9.1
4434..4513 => 8.59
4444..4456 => 8.79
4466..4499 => 8.66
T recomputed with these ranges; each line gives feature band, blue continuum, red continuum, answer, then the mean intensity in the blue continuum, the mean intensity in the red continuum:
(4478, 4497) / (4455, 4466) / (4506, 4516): -0.04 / 7.87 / 9.3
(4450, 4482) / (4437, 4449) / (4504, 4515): 0.04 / 8.18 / 9.54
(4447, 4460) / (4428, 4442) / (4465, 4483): -0.05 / 8.03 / 8.41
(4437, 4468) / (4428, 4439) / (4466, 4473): -0.04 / 8.13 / 7.56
